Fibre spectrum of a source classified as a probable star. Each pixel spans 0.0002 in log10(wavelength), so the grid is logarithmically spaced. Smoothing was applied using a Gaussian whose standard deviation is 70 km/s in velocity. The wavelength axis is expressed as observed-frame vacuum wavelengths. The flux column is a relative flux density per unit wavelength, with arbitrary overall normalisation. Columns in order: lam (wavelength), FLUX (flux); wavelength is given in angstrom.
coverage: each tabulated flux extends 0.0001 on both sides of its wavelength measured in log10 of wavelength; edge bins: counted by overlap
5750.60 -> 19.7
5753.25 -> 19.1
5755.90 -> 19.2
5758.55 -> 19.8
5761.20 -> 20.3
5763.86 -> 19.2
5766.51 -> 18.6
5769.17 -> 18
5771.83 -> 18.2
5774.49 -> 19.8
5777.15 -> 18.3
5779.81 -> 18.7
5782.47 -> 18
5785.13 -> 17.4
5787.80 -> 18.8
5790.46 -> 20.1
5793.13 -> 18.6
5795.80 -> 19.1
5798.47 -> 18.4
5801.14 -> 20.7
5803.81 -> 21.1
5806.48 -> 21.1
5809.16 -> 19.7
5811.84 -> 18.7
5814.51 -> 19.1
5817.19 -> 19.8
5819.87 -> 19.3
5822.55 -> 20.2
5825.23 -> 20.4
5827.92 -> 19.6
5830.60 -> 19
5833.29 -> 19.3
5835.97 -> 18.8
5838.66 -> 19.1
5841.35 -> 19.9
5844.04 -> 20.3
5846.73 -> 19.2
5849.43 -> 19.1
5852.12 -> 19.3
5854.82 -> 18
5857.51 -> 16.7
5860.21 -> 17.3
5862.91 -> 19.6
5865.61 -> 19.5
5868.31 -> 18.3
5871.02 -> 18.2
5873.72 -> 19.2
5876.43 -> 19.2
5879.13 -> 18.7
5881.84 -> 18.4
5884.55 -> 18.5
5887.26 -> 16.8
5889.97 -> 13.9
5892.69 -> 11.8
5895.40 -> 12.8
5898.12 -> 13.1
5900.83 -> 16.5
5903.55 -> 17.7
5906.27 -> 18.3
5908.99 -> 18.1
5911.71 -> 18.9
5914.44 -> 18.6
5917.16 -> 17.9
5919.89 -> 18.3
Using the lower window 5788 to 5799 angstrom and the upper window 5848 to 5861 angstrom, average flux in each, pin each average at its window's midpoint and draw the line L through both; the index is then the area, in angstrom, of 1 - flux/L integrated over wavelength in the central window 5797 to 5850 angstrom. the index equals -3.0 angstrom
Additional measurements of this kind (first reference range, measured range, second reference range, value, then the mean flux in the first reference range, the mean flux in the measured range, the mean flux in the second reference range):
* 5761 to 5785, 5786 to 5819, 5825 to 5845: -0.9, 18.6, 19.6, 19.5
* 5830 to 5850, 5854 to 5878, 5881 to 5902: -1.8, 19.4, 18.5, 15.1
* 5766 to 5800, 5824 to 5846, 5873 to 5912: -2.3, 18.6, 19.5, 16.7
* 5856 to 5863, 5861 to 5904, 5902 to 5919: 2.0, 17.6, 17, 18.2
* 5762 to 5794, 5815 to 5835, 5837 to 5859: -0.8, 18.7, 19.6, 18.9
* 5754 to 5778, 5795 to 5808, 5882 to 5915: -1.3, 19.1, 20.1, 16.3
